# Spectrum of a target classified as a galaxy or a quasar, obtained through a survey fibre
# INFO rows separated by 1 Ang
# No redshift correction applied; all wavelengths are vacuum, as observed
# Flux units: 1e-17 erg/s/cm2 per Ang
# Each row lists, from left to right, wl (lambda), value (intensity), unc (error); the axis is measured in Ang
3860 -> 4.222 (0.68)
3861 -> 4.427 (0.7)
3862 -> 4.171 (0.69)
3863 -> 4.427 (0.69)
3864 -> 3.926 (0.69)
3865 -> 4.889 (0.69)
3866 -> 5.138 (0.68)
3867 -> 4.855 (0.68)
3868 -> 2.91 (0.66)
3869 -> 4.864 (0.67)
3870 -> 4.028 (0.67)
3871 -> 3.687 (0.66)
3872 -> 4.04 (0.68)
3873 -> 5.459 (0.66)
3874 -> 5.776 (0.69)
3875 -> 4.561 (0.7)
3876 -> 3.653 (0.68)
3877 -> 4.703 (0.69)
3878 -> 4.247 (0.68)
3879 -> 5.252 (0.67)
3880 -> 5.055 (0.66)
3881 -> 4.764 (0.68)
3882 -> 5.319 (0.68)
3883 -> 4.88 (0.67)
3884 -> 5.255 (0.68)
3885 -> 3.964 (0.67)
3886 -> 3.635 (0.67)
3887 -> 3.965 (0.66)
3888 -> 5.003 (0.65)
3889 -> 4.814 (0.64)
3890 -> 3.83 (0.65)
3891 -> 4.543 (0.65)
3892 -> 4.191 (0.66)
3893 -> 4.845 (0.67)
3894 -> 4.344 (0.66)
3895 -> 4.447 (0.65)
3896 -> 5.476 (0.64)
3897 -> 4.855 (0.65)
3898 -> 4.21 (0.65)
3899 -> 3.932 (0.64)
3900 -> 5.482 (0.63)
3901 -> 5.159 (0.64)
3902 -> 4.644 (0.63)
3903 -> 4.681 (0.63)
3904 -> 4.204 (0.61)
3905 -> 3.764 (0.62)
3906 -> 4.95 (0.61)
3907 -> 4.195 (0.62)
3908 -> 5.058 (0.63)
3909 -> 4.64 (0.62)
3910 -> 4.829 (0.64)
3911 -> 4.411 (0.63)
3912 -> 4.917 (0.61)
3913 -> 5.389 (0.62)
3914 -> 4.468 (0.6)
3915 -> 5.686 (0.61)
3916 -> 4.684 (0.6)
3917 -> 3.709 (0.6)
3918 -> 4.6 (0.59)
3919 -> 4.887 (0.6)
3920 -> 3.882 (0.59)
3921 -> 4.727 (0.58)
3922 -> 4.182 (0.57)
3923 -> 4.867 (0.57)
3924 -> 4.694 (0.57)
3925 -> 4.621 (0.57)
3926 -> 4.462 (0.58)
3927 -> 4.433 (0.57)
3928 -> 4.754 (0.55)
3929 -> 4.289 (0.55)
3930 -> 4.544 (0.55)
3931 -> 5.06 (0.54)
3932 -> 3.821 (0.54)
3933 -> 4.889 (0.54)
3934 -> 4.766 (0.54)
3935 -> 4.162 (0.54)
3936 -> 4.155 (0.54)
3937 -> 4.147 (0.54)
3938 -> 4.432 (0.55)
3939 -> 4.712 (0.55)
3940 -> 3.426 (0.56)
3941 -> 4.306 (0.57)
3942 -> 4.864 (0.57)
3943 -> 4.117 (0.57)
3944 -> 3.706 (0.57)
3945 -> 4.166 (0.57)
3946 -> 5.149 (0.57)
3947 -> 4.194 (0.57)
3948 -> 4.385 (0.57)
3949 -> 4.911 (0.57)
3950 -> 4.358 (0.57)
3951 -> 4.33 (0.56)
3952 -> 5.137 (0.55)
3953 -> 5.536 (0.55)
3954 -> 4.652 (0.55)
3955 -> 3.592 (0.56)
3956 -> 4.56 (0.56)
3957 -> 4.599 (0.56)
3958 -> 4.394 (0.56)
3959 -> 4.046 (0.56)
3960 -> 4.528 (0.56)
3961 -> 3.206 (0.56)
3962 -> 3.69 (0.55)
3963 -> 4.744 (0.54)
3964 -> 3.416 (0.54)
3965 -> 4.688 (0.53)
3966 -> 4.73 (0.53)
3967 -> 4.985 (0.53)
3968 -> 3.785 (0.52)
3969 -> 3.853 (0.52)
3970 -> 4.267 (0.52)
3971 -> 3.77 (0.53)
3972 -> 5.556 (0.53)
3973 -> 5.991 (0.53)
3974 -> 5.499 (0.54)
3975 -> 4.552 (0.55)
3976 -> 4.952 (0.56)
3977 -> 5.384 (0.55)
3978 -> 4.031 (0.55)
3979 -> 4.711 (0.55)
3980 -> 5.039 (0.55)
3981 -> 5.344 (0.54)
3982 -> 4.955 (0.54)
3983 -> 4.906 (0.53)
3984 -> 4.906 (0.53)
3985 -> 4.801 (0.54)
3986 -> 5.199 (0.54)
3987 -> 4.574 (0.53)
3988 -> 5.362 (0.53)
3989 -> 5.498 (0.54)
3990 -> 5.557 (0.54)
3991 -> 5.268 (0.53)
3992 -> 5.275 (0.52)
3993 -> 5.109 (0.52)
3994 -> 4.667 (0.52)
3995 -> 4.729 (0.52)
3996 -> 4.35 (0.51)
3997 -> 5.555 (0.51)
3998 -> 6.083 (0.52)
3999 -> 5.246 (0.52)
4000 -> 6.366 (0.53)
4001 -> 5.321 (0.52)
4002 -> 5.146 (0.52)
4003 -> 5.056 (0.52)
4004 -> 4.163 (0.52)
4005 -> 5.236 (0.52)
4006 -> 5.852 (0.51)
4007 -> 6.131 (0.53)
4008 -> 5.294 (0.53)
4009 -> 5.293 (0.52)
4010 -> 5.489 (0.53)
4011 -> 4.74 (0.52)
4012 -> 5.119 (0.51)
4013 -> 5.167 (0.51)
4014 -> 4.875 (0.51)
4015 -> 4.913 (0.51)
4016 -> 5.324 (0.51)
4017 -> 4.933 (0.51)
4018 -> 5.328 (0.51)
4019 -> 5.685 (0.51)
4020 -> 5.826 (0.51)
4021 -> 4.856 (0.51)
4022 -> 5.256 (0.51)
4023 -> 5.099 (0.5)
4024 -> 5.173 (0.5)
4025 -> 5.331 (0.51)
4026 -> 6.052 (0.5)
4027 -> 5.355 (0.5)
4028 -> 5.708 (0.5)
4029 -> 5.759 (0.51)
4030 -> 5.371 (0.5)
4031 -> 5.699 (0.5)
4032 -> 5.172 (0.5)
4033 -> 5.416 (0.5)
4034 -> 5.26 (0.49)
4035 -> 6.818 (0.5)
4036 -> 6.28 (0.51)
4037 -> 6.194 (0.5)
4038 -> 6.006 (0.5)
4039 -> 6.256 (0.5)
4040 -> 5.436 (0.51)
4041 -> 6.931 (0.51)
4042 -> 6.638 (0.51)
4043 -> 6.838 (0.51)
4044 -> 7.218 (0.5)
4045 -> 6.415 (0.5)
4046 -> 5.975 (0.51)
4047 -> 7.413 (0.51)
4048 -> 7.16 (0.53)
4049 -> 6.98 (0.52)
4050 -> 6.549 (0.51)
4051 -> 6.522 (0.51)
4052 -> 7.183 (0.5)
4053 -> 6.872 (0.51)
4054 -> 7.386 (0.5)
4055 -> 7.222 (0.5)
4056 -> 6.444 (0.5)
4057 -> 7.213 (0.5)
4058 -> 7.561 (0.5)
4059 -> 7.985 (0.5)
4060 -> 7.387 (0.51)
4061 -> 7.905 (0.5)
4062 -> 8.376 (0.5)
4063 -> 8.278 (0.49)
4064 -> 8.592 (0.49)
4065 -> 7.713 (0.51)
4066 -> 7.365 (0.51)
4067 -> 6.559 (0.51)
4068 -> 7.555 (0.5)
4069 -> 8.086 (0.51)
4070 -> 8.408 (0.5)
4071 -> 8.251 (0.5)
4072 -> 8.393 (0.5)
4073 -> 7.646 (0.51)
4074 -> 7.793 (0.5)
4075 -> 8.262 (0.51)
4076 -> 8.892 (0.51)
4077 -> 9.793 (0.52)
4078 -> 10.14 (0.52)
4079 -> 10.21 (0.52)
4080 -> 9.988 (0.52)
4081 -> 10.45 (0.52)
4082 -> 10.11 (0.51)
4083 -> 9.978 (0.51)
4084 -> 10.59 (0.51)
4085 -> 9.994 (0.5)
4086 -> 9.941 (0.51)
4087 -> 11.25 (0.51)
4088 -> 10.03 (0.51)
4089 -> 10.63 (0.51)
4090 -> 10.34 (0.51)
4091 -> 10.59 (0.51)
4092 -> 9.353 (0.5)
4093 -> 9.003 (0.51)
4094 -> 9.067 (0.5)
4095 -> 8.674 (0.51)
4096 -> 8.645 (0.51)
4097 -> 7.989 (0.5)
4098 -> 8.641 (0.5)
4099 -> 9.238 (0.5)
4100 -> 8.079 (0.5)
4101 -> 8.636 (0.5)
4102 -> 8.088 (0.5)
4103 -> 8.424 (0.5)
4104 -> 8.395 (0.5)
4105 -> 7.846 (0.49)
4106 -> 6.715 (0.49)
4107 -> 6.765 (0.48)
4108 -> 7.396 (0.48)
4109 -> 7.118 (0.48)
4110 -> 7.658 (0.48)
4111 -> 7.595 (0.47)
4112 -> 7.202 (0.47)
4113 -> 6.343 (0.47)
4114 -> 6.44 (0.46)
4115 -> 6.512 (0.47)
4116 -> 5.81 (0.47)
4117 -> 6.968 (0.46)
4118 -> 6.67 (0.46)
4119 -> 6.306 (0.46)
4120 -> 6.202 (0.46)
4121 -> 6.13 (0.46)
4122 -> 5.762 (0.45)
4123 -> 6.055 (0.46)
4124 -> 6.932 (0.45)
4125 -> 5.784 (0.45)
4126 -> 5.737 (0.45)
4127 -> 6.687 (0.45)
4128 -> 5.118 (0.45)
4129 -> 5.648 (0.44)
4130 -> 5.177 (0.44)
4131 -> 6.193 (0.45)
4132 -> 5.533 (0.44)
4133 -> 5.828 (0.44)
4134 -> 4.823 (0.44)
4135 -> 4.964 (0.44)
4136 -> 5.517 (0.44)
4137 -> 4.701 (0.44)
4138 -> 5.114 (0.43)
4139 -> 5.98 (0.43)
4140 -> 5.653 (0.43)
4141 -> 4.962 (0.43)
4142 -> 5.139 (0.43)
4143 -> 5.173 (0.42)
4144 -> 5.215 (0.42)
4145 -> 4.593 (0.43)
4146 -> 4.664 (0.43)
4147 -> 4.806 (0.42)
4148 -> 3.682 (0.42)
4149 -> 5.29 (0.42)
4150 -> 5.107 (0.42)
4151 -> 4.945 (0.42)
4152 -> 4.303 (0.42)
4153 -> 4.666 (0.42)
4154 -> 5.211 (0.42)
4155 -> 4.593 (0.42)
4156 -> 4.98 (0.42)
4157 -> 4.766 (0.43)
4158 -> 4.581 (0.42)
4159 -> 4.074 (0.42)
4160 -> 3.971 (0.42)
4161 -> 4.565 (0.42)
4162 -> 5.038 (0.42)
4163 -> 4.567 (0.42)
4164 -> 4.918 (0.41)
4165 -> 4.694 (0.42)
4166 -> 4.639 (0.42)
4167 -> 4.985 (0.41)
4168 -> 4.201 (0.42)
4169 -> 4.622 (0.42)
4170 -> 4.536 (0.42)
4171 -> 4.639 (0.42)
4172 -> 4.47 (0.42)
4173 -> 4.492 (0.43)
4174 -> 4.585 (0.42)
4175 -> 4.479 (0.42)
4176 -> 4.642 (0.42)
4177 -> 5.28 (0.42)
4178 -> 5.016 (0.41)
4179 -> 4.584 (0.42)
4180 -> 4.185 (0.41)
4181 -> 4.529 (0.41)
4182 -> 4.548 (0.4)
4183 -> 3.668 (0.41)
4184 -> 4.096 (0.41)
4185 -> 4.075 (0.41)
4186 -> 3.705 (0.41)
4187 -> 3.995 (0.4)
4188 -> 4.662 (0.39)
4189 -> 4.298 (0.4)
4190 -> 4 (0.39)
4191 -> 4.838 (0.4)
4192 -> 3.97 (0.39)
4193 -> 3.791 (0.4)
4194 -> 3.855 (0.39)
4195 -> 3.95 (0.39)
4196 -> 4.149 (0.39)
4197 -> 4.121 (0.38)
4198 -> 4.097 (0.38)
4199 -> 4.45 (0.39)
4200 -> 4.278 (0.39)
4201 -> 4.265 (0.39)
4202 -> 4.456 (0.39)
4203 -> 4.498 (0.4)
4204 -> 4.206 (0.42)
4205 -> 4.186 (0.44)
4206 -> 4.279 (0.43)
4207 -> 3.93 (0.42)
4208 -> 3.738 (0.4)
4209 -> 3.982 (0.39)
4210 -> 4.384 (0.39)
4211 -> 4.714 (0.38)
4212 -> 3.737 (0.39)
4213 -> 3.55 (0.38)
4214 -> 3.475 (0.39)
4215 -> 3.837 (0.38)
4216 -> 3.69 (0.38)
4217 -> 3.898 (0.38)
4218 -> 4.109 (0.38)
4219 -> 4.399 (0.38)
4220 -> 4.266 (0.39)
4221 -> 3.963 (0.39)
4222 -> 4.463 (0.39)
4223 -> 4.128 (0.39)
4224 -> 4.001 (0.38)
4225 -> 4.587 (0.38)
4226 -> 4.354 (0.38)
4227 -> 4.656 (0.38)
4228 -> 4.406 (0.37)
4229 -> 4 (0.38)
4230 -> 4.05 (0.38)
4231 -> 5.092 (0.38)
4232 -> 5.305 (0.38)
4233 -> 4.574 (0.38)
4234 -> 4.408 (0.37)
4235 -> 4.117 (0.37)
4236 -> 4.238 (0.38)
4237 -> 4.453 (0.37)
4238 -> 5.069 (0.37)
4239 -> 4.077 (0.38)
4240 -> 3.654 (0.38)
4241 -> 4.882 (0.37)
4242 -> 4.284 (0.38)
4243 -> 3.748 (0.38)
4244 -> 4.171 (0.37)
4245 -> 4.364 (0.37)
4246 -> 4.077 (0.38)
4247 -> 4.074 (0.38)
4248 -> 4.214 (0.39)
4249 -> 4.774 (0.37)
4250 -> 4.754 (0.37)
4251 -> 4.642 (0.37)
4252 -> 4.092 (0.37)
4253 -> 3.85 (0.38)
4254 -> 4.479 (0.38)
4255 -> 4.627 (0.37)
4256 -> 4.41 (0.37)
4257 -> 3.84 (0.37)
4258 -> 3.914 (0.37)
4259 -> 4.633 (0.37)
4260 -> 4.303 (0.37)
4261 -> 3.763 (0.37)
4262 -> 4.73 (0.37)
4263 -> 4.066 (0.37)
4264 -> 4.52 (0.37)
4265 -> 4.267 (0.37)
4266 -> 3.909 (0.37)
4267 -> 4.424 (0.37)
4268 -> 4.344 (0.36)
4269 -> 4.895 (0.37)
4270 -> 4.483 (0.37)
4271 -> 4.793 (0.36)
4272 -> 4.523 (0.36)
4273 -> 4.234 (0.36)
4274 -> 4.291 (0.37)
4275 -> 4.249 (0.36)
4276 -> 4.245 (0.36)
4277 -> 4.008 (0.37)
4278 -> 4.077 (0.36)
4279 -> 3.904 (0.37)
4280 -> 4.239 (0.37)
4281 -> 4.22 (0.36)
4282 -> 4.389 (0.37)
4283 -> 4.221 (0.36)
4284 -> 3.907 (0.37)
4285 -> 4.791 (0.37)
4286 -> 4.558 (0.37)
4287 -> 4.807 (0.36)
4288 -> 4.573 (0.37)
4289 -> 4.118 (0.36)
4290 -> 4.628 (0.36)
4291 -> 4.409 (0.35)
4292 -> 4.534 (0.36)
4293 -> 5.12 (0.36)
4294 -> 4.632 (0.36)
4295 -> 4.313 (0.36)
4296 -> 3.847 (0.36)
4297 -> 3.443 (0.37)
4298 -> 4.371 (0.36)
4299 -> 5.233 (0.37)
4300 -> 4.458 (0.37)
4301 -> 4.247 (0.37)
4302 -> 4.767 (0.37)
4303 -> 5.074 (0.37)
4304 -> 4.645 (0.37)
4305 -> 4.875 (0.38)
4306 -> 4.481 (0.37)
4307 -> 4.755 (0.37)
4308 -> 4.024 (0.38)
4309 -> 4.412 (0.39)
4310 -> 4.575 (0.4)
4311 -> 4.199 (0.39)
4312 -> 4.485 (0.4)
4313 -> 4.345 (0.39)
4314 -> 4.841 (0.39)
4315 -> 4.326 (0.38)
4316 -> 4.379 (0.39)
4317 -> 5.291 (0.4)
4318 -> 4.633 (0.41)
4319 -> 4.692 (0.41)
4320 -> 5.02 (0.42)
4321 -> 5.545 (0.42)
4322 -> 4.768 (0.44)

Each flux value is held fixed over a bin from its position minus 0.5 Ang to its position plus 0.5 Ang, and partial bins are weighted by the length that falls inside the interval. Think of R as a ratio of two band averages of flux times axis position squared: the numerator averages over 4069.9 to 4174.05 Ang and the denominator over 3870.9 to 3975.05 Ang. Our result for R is 1.63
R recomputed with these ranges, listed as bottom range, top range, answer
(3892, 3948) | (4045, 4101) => 2.02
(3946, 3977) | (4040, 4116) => 1.90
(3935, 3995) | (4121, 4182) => 1.19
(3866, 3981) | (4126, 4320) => 1.14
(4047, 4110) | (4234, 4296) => 0.56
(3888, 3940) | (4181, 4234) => 1.06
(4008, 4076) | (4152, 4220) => 0.71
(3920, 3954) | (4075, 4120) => 2.07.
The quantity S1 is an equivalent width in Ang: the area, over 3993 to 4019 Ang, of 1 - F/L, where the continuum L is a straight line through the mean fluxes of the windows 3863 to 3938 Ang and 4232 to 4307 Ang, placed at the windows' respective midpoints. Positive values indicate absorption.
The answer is -4.08 Ang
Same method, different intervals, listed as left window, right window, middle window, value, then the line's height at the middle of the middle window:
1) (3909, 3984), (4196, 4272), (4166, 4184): -0.90 Ang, 4.33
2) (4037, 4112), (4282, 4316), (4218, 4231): 3.18 Ang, 5.69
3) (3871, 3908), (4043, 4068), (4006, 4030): 4.73 Ang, 6.66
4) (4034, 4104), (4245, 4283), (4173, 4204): 7.95 Ang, 5.79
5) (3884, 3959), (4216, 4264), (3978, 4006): -4.04 Ang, 4.47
